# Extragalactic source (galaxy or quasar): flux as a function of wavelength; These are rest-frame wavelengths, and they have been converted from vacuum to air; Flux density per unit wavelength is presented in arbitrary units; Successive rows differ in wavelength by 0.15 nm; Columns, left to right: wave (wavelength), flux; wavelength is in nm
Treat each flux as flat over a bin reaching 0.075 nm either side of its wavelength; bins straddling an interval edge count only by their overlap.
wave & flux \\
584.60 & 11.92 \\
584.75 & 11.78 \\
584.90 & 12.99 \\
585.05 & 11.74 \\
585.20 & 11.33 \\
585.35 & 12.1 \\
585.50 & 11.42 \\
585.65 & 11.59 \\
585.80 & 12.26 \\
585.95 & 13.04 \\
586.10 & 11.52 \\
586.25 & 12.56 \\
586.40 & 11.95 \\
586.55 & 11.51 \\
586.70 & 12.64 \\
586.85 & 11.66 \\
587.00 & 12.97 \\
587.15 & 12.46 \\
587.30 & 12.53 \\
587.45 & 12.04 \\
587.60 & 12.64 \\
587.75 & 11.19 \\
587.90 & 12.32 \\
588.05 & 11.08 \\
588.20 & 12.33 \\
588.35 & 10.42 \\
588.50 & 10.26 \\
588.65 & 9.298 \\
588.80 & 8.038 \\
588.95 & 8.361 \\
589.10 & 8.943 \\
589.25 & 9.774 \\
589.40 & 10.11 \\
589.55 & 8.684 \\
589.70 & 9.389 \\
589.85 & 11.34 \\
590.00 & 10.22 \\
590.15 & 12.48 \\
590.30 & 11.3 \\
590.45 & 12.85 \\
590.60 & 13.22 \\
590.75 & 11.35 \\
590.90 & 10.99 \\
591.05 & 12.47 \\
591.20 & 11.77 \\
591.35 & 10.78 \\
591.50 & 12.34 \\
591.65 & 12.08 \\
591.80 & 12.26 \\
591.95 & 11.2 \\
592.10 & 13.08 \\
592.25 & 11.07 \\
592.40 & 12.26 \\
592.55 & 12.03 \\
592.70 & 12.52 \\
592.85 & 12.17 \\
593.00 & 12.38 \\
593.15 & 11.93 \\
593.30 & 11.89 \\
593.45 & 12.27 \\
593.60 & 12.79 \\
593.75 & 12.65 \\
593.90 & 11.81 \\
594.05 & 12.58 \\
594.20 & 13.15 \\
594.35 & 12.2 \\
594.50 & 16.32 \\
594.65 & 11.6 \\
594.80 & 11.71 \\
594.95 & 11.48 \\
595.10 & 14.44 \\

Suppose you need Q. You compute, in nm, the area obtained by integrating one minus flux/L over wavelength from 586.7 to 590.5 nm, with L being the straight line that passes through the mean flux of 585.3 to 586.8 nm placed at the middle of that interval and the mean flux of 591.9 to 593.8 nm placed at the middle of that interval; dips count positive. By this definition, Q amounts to 0.367 nm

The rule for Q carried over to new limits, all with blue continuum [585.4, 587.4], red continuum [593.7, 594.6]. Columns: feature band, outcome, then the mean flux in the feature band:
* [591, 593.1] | 0.13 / 12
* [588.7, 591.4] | 0.42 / 10.7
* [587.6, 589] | 0.21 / 10.5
